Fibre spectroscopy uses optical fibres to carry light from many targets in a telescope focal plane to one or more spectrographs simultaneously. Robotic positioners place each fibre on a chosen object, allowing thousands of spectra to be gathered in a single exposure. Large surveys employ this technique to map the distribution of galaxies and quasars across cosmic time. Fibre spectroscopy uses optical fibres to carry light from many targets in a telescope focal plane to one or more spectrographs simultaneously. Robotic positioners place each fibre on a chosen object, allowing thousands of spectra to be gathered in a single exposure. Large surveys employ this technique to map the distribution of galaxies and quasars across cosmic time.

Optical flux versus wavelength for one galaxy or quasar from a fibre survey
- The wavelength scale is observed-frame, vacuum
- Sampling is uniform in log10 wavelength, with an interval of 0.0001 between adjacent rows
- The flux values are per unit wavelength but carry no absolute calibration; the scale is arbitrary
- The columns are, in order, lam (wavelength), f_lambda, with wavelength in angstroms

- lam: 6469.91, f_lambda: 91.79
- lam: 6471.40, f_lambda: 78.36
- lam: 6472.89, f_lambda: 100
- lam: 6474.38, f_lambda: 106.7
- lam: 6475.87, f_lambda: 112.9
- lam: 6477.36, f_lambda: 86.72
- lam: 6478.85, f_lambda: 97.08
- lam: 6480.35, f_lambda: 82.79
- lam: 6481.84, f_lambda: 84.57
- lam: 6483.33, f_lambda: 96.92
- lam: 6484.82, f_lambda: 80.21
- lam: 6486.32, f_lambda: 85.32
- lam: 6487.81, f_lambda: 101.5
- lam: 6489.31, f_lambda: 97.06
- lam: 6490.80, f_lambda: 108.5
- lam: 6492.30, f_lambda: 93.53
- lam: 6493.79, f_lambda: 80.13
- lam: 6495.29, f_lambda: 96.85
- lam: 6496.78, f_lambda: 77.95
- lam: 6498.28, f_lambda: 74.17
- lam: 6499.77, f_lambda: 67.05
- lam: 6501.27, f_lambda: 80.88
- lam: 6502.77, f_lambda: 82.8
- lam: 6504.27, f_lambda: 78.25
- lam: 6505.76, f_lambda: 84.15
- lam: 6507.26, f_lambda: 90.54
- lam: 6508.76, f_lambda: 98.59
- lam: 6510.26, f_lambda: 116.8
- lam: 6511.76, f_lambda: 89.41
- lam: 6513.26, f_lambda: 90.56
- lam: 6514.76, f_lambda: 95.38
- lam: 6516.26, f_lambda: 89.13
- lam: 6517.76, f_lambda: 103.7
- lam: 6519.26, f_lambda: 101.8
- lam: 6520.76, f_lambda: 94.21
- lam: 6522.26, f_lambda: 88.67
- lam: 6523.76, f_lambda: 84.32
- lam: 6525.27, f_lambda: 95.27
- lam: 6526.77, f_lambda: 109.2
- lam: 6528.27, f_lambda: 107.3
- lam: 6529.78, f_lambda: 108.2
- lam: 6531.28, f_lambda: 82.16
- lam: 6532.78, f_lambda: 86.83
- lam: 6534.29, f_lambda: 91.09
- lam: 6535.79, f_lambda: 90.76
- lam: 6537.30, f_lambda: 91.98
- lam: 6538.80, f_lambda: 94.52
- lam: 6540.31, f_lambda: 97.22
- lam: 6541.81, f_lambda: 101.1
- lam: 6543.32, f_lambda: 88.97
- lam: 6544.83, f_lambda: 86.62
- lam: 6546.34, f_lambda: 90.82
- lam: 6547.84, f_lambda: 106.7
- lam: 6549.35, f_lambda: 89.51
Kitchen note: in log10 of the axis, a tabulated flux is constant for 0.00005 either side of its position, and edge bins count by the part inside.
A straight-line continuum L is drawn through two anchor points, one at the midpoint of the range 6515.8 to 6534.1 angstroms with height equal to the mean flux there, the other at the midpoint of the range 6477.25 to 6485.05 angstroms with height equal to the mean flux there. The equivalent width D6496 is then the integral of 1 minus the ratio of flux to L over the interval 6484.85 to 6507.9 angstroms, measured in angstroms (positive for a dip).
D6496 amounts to 1.2 angstroms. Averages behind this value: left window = 88.7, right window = 95.9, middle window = 86.3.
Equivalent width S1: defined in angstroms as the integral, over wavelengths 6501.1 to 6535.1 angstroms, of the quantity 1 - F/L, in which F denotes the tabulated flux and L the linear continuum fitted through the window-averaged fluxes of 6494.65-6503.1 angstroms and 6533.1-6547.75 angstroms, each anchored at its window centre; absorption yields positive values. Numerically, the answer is -3.1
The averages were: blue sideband 79.6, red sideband 93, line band 93.7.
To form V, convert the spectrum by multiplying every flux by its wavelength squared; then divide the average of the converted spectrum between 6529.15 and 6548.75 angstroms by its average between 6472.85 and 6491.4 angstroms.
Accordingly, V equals 1.0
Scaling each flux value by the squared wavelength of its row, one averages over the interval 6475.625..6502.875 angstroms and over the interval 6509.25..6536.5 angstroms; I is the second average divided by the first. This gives 1.1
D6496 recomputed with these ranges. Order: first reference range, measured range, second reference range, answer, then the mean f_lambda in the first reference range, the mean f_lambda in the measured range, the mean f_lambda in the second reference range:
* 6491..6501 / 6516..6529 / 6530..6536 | -1.5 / 83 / 97.4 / 89.4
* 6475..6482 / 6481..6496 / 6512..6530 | 0.3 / 93.7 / 92.4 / 96.8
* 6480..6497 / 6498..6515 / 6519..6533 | 1.1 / 91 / 87.5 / 96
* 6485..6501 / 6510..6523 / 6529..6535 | -0.8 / 87.7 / 95.9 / 92.1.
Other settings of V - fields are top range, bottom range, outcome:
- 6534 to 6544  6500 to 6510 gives 1.10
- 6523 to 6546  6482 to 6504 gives 1.10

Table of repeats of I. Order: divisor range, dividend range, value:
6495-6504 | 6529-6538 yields 1.17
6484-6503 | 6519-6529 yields 1.13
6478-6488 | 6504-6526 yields 1.06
